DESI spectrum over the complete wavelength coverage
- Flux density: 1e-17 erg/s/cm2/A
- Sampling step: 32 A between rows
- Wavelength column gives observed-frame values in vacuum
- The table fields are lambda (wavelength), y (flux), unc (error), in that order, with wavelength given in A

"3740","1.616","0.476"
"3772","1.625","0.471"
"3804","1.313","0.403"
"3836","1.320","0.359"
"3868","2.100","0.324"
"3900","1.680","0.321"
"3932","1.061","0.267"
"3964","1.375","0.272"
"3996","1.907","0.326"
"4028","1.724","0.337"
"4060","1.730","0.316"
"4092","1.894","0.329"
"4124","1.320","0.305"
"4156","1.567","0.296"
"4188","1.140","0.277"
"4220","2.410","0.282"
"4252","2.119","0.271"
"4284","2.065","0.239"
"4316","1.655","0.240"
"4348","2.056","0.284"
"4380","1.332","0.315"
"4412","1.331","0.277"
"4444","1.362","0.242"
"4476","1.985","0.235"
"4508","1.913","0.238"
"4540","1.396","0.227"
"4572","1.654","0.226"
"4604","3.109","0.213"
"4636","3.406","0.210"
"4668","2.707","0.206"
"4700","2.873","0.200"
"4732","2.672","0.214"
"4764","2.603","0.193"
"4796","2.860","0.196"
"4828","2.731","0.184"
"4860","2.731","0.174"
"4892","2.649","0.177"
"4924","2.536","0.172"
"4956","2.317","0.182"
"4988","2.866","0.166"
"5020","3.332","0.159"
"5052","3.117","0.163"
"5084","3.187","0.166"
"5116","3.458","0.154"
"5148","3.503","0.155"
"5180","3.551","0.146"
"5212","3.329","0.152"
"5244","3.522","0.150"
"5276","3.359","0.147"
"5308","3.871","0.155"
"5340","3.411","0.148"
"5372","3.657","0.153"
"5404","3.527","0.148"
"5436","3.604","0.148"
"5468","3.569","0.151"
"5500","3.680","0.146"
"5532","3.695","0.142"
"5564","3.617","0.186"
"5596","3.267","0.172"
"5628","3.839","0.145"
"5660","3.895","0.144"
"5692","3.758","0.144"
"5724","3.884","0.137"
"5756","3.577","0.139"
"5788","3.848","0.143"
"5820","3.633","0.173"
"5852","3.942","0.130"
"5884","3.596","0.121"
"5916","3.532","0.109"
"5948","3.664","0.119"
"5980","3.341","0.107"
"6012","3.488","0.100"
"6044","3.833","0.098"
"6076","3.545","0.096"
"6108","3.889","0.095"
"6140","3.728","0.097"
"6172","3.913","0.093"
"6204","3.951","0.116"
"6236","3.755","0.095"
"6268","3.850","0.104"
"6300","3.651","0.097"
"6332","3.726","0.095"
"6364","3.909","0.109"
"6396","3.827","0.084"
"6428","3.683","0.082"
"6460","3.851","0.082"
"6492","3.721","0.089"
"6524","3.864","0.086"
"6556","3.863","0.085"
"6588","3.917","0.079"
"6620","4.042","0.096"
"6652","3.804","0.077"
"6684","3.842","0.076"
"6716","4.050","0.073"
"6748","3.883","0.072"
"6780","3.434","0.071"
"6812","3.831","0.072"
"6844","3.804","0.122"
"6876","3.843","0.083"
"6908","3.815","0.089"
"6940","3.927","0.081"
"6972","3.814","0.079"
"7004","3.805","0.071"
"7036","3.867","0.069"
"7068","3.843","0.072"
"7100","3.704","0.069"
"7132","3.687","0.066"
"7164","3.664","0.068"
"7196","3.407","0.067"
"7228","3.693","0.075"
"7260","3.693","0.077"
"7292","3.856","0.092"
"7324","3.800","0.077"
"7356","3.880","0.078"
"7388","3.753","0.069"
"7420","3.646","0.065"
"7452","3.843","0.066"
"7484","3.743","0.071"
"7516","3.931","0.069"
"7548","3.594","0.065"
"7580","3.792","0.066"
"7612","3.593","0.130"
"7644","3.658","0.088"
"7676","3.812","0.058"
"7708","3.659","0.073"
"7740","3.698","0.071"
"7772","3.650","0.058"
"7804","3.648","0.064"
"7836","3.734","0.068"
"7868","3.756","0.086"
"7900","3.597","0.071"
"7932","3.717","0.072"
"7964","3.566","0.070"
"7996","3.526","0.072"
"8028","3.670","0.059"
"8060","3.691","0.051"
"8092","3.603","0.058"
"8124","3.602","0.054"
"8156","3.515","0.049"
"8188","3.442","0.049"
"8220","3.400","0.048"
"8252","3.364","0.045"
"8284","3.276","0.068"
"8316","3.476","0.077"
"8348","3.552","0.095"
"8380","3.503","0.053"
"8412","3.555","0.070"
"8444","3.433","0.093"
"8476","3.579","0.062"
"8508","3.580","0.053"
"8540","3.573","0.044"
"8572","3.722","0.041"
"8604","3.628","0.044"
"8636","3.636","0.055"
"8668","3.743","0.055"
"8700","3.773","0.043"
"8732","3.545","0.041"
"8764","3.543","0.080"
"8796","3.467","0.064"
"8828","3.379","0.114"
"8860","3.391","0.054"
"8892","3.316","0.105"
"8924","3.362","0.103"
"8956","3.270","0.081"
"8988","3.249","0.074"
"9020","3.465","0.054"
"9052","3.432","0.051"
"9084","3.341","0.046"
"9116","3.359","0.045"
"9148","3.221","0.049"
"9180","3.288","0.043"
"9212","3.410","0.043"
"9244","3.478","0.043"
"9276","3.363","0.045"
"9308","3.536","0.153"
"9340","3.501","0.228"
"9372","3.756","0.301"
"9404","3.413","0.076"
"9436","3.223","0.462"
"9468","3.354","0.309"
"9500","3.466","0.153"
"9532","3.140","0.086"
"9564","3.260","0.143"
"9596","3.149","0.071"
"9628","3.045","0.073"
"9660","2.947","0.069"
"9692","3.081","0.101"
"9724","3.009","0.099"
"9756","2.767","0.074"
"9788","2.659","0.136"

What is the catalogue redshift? 0.151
